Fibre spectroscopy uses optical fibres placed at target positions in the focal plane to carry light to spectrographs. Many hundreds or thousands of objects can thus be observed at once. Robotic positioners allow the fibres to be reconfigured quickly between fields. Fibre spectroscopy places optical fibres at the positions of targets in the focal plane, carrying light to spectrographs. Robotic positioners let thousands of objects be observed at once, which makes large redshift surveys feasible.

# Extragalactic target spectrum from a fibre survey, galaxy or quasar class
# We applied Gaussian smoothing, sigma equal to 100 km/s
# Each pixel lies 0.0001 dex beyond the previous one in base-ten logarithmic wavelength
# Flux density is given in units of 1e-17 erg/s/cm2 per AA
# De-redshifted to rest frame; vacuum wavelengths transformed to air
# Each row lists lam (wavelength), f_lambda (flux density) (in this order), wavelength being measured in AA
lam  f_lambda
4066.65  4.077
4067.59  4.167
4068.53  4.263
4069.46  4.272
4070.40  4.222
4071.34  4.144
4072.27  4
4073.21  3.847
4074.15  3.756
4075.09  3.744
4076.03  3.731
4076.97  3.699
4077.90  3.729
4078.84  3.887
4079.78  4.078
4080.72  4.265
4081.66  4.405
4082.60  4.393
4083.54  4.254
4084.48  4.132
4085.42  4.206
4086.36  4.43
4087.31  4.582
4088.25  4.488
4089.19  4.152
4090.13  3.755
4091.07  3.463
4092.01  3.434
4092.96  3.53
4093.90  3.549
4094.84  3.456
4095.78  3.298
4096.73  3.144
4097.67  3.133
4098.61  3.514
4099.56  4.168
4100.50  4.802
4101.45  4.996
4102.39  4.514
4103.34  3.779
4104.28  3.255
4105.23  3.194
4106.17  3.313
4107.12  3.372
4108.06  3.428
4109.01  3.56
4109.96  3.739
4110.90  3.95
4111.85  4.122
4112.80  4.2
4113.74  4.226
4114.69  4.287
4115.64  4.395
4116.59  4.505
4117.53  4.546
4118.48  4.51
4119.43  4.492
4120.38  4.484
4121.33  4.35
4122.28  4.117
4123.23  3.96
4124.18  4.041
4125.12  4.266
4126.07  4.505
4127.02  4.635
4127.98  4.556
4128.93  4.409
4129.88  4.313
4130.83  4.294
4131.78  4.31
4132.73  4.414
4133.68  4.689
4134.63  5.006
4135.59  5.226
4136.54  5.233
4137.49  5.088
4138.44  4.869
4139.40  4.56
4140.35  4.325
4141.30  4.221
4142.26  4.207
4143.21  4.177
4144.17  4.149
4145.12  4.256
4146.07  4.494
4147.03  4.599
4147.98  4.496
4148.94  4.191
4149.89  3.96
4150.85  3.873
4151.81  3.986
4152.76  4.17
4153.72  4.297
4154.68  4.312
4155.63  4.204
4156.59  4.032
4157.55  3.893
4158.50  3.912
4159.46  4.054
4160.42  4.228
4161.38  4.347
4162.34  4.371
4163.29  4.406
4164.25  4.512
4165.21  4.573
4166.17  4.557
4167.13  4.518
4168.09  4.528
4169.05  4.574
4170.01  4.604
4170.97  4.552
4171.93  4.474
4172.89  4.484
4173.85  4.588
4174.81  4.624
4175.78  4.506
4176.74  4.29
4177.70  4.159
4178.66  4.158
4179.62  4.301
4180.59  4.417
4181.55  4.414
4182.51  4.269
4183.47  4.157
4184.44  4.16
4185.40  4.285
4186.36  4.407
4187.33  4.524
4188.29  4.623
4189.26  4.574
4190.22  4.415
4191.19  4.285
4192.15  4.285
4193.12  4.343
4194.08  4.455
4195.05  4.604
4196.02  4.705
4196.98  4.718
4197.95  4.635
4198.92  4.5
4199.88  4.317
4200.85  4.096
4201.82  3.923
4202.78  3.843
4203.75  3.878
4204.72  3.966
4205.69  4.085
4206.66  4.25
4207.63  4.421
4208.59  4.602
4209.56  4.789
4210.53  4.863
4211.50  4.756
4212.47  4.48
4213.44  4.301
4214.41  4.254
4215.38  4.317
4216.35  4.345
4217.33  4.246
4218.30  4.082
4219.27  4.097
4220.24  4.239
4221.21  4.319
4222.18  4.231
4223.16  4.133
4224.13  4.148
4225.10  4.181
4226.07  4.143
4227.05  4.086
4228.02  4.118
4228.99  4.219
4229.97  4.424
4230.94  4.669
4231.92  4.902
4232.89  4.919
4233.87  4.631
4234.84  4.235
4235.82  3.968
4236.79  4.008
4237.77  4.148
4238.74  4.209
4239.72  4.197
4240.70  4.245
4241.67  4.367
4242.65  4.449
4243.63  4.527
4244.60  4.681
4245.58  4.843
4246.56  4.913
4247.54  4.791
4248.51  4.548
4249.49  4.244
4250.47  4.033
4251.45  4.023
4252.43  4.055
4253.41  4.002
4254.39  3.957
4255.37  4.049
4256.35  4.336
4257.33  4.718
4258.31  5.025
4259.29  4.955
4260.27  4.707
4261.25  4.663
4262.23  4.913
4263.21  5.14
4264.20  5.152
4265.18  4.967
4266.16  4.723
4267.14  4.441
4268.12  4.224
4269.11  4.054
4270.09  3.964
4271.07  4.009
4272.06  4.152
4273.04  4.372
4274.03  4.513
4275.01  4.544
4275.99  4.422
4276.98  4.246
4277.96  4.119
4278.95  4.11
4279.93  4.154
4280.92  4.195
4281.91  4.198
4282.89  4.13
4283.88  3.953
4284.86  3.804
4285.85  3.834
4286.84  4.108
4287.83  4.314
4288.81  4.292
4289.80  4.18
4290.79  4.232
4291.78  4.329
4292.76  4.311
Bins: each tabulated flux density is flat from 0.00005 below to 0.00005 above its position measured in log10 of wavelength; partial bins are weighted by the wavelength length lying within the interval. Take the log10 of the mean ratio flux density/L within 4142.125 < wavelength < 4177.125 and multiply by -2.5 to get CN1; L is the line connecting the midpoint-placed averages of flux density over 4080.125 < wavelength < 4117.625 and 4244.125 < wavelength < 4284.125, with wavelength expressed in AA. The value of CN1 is -0.05 mag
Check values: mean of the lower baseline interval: 3.94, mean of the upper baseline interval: 4.42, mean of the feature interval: 4.33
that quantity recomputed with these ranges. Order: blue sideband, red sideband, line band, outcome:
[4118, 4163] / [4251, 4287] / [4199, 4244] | 0.015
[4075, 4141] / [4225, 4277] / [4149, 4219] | -0.012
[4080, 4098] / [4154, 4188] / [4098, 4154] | -0.039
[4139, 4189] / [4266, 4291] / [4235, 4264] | -0.054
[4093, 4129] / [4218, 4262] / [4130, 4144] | -0.129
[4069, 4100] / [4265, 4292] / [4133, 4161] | -0.094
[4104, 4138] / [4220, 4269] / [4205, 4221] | 0.003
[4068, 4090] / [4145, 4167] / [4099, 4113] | 0.075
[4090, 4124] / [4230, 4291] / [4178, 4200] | -0.065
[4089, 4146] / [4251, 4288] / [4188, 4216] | -0.033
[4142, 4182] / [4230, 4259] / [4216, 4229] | 0.051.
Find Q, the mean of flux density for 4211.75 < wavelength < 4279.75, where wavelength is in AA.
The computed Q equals 4.38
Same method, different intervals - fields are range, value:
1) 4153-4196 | 4.37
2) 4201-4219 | 4.29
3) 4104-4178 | 4.3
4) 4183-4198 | 4.44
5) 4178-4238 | 4.34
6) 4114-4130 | 4.37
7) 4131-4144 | 4.62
